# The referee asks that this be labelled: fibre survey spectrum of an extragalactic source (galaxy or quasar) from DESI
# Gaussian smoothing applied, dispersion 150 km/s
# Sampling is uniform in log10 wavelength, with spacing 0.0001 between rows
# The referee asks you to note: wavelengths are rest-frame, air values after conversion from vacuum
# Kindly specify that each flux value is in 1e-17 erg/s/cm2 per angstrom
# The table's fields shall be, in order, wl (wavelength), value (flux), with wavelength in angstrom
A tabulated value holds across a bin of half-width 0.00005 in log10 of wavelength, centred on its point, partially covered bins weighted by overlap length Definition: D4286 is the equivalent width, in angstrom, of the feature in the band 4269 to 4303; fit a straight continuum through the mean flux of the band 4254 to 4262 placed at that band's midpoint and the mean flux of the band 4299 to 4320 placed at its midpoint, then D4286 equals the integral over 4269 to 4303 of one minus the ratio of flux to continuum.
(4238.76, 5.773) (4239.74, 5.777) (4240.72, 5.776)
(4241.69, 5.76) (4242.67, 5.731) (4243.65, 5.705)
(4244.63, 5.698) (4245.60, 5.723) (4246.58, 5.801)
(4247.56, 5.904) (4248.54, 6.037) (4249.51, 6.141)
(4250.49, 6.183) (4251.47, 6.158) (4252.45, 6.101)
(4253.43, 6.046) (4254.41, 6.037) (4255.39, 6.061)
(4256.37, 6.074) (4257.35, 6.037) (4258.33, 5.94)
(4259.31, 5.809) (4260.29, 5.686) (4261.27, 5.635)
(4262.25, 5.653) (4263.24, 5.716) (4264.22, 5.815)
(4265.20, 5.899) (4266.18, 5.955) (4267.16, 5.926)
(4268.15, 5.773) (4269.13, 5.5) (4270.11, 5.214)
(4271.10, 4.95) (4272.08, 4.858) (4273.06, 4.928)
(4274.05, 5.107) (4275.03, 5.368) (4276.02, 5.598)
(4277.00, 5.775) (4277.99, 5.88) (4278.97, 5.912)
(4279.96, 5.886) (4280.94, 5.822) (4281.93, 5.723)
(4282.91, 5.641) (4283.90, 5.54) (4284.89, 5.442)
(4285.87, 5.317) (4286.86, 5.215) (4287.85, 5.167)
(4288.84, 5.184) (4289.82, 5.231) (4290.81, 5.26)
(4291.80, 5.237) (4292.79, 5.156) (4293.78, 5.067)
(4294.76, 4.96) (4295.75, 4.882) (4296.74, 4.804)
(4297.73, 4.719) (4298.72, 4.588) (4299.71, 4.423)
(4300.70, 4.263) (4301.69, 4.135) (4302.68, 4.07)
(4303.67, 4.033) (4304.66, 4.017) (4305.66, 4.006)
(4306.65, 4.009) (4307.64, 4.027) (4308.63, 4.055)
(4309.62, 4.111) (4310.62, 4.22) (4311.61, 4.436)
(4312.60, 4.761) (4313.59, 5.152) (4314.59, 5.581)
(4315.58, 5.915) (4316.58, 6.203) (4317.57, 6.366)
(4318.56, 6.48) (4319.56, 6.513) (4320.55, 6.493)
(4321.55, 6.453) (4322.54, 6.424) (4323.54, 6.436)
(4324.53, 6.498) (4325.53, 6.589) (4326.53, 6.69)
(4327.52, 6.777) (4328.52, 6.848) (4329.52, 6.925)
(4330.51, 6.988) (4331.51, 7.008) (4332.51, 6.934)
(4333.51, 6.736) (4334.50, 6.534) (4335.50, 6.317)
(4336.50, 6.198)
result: 0.9 angstrom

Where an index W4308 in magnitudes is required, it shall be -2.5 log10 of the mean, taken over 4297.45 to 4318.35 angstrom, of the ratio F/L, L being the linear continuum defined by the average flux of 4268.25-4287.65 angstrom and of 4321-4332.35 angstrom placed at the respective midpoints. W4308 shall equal 0.32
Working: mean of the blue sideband 5.46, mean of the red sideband 6.7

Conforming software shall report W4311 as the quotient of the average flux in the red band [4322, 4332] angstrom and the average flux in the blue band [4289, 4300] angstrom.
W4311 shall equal 1.35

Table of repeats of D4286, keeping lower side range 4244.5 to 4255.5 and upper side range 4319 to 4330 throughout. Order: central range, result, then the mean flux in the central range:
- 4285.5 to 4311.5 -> 7.20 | 4.61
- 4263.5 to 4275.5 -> 1.38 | 5.45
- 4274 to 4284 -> 0.87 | 5.69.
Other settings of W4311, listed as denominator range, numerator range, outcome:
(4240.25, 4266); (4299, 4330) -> 0.91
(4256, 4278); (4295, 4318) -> 0.83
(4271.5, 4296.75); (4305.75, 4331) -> 1.08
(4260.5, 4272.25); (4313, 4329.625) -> 1.13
